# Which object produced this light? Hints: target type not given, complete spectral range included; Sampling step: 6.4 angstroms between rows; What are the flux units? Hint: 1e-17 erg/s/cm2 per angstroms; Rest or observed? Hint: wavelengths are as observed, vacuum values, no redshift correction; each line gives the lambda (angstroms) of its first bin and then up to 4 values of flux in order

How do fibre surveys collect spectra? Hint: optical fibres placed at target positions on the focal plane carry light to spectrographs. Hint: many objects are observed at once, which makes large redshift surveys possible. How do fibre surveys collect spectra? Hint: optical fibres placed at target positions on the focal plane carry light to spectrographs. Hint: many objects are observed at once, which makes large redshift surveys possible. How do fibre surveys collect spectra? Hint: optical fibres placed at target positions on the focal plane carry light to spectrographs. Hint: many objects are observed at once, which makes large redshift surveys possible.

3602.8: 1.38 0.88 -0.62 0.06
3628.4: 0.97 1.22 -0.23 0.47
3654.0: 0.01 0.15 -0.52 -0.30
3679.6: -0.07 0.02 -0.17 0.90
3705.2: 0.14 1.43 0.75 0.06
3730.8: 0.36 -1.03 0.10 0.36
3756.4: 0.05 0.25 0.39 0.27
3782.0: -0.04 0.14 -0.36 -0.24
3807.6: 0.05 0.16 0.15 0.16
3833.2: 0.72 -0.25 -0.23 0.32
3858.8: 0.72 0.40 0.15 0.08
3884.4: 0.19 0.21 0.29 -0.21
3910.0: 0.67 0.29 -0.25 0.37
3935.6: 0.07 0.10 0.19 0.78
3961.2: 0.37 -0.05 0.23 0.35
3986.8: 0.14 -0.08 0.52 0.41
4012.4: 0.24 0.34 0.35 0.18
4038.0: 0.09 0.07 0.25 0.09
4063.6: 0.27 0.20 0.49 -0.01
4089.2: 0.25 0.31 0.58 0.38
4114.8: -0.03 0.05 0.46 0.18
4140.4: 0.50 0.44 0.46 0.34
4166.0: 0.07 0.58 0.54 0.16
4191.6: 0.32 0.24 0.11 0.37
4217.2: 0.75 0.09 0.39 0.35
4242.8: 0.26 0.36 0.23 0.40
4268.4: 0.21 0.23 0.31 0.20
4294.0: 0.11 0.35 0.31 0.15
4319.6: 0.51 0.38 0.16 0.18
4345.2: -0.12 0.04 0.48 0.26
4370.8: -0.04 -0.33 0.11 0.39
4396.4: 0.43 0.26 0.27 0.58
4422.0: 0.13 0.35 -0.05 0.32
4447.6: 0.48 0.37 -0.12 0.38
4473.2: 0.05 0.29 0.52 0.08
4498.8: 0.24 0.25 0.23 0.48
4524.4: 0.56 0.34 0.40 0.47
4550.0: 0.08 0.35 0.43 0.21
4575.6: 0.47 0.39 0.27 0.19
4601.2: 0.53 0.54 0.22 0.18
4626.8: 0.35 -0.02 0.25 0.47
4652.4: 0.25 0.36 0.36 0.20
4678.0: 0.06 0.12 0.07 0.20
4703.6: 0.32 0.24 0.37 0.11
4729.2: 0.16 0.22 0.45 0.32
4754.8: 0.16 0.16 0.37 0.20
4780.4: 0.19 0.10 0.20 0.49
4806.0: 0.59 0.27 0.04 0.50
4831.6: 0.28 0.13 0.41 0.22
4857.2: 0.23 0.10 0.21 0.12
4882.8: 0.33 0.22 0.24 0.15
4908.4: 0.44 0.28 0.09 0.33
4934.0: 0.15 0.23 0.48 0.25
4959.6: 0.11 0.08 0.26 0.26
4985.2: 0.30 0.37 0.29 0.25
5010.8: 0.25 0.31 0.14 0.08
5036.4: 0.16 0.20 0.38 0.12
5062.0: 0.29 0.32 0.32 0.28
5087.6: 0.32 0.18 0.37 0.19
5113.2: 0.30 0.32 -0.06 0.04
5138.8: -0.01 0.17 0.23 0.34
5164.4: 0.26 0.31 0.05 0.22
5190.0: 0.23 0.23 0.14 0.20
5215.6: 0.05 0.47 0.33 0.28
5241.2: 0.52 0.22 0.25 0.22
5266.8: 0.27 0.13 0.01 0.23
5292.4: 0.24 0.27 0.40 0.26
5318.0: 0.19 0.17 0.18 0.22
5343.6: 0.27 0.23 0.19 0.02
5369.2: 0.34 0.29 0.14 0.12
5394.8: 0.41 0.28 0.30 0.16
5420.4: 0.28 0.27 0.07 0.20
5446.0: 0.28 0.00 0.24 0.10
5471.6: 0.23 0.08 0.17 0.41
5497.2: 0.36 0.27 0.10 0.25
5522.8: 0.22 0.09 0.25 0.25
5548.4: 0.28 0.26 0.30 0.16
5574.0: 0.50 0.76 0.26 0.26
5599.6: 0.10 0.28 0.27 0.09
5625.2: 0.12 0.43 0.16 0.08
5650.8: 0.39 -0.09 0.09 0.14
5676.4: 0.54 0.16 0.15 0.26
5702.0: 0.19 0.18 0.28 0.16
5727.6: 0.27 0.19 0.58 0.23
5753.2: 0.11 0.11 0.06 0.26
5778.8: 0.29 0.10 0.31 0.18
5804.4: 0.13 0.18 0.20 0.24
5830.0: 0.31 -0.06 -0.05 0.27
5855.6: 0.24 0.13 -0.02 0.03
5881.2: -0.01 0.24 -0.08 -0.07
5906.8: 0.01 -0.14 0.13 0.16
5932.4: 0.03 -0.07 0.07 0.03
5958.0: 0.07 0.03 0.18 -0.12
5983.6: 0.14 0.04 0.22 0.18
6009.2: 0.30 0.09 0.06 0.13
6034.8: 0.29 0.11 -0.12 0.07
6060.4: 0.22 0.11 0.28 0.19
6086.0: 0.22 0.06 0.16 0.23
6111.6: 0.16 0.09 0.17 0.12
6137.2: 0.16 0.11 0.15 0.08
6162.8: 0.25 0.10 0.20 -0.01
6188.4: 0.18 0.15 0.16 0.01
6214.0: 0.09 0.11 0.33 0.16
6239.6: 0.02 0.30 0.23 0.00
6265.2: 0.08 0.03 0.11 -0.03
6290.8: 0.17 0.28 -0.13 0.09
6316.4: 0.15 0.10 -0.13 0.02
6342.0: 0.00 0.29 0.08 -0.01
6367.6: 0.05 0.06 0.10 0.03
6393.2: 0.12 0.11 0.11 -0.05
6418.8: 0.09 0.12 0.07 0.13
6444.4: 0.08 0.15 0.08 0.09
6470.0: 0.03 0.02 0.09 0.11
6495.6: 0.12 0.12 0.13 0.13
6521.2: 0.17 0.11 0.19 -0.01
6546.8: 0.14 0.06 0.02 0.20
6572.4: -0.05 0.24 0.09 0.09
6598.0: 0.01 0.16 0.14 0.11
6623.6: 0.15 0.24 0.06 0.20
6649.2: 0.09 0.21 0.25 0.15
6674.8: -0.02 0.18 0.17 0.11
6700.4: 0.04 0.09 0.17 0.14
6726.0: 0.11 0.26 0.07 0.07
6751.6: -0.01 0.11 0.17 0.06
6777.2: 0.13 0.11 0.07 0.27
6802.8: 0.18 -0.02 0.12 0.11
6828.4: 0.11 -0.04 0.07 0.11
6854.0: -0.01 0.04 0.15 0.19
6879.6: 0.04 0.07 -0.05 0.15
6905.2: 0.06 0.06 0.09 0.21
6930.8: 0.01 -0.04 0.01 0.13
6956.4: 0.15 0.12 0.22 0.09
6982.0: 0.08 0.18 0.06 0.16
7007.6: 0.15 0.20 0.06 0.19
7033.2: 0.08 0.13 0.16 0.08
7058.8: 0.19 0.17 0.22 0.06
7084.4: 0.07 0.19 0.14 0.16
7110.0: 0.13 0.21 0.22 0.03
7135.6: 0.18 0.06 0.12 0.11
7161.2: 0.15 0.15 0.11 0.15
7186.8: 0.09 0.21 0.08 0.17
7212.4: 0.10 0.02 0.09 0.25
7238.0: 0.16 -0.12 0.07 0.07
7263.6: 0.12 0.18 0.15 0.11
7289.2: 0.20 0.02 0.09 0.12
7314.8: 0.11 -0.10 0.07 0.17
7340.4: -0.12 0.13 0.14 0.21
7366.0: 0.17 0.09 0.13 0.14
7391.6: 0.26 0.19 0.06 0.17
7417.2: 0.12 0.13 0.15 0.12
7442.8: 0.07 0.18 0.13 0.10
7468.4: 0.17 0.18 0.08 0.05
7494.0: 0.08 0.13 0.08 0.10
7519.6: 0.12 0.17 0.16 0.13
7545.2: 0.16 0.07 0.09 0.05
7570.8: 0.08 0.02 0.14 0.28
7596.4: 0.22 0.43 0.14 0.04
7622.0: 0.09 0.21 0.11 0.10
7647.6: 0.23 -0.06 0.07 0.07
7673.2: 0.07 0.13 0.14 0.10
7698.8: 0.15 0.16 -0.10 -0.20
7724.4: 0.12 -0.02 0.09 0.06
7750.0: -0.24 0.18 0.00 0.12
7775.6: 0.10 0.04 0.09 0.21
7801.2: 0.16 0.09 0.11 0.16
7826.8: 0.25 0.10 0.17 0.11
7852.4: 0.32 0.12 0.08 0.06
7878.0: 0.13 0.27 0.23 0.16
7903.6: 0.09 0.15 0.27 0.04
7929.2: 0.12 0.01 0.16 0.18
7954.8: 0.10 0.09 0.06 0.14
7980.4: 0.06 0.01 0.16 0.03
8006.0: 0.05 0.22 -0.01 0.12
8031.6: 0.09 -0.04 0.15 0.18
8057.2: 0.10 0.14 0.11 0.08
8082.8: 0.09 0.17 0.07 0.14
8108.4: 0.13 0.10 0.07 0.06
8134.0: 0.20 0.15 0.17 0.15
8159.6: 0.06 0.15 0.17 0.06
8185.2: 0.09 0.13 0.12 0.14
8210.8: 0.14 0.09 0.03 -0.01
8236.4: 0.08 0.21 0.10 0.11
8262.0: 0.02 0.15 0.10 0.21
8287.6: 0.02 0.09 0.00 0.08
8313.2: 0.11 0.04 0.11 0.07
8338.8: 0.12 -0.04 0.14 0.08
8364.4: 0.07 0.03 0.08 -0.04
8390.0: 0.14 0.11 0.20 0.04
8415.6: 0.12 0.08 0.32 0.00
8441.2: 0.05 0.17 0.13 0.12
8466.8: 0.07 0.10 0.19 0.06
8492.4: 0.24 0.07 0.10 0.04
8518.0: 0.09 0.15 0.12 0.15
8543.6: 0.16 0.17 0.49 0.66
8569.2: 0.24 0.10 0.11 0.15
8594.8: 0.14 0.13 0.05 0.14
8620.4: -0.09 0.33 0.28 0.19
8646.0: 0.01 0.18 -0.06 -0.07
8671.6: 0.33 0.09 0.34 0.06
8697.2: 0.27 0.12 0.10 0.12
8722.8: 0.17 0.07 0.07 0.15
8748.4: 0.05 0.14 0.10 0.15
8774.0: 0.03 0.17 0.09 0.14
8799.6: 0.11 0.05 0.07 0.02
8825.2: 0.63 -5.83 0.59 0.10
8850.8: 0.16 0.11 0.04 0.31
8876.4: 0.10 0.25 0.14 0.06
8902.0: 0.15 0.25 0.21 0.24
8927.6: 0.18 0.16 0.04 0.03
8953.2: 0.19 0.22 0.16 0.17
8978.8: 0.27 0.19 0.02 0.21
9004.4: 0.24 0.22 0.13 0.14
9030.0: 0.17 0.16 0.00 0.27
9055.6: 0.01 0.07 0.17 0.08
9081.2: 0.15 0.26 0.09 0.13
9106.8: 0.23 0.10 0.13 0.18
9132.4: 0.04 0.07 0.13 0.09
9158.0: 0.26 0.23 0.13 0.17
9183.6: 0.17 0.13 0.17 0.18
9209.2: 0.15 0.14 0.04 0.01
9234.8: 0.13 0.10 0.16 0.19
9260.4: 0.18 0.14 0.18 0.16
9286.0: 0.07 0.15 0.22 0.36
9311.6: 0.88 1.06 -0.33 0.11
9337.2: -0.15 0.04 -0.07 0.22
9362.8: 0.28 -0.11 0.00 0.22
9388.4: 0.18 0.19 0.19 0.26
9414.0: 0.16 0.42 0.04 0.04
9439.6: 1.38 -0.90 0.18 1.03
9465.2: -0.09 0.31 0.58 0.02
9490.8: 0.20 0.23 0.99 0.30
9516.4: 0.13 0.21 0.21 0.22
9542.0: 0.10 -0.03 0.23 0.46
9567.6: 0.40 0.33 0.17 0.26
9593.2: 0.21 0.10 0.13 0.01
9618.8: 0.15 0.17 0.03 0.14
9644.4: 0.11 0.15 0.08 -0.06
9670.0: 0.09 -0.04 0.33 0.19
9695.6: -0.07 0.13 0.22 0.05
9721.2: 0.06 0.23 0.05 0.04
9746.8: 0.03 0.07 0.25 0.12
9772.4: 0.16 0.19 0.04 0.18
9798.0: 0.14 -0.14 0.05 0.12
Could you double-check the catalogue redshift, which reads 1.296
